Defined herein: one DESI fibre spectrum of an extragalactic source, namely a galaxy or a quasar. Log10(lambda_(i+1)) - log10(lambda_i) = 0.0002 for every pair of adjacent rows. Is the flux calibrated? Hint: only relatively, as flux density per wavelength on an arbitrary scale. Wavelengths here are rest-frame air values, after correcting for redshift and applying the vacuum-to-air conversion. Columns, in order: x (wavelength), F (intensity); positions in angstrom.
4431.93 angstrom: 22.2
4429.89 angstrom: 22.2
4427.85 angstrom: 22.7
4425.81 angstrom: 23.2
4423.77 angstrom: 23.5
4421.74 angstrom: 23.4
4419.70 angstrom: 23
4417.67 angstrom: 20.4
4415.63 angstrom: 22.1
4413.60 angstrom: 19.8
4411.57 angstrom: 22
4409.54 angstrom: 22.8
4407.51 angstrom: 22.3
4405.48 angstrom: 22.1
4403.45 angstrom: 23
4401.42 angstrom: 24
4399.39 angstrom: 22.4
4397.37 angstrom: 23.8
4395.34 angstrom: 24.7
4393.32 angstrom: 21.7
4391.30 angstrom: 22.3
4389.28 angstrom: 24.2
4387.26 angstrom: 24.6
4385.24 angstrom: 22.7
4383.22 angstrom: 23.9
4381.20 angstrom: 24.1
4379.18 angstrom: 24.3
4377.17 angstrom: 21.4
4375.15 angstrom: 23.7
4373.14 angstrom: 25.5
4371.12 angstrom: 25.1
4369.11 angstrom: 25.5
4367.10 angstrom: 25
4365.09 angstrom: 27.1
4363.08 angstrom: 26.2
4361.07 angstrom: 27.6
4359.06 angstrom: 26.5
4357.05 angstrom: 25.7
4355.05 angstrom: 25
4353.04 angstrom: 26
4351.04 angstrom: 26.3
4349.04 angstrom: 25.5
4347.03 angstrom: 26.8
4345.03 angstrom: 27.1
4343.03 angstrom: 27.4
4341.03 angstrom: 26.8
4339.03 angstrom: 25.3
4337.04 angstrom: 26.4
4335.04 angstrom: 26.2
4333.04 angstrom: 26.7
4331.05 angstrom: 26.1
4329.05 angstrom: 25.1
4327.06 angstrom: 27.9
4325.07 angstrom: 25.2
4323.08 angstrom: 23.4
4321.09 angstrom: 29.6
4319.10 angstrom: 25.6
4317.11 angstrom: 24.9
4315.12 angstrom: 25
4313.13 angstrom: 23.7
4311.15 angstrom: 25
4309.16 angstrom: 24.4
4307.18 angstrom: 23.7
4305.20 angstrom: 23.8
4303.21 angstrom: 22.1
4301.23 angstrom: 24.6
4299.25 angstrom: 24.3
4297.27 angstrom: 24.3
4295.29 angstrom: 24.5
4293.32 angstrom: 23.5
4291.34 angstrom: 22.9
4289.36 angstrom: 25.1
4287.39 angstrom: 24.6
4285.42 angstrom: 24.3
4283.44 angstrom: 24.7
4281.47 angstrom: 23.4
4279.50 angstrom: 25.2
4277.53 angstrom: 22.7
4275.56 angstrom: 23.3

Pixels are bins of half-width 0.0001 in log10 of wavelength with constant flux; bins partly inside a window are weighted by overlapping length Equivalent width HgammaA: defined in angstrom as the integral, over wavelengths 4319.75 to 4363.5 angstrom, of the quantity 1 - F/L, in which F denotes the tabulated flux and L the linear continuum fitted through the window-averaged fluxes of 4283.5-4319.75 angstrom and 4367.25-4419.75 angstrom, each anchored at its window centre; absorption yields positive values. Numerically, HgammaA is -4.7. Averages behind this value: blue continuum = 24.2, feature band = 26.3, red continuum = 23.2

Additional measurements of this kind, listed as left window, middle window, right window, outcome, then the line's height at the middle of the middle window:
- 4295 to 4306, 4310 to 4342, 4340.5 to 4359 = -0.9 angstrom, 25.1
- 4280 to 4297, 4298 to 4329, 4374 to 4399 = -1.2 angstrom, 24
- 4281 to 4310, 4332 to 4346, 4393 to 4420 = -1.9 angstrom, 23.4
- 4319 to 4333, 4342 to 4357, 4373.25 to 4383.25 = -0.7 angstrom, 25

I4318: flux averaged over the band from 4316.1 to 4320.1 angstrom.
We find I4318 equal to 25.2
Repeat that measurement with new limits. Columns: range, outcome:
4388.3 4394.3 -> 22.7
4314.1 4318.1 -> 24.9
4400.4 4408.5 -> 22.8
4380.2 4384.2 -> 24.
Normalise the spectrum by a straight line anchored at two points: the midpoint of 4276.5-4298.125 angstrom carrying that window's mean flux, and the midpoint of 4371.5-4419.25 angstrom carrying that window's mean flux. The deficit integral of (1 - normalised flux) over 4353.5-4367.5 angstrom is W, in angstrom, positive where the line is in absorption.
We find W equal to -1.7 angstrom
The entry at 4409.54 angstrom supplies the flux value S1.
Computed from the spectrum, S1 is 22.8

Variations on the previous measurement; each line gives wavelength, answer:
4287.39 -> 24.6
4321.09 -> 29.6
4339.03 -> 25.3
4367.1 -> 25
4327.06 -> 27.9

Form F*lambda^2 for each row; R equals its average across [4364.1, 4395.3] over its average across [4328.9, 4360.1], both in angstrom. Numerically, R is 0.9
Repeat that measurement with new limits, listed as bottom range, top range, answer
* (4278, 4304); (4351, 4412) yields 1.05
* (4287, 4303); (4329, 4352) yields 1.12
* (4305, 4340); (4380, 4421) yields 0.93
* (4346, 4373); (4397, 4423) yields 0.88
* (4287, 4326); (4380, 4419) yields 0.97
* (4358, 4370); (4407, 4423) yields 0.86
